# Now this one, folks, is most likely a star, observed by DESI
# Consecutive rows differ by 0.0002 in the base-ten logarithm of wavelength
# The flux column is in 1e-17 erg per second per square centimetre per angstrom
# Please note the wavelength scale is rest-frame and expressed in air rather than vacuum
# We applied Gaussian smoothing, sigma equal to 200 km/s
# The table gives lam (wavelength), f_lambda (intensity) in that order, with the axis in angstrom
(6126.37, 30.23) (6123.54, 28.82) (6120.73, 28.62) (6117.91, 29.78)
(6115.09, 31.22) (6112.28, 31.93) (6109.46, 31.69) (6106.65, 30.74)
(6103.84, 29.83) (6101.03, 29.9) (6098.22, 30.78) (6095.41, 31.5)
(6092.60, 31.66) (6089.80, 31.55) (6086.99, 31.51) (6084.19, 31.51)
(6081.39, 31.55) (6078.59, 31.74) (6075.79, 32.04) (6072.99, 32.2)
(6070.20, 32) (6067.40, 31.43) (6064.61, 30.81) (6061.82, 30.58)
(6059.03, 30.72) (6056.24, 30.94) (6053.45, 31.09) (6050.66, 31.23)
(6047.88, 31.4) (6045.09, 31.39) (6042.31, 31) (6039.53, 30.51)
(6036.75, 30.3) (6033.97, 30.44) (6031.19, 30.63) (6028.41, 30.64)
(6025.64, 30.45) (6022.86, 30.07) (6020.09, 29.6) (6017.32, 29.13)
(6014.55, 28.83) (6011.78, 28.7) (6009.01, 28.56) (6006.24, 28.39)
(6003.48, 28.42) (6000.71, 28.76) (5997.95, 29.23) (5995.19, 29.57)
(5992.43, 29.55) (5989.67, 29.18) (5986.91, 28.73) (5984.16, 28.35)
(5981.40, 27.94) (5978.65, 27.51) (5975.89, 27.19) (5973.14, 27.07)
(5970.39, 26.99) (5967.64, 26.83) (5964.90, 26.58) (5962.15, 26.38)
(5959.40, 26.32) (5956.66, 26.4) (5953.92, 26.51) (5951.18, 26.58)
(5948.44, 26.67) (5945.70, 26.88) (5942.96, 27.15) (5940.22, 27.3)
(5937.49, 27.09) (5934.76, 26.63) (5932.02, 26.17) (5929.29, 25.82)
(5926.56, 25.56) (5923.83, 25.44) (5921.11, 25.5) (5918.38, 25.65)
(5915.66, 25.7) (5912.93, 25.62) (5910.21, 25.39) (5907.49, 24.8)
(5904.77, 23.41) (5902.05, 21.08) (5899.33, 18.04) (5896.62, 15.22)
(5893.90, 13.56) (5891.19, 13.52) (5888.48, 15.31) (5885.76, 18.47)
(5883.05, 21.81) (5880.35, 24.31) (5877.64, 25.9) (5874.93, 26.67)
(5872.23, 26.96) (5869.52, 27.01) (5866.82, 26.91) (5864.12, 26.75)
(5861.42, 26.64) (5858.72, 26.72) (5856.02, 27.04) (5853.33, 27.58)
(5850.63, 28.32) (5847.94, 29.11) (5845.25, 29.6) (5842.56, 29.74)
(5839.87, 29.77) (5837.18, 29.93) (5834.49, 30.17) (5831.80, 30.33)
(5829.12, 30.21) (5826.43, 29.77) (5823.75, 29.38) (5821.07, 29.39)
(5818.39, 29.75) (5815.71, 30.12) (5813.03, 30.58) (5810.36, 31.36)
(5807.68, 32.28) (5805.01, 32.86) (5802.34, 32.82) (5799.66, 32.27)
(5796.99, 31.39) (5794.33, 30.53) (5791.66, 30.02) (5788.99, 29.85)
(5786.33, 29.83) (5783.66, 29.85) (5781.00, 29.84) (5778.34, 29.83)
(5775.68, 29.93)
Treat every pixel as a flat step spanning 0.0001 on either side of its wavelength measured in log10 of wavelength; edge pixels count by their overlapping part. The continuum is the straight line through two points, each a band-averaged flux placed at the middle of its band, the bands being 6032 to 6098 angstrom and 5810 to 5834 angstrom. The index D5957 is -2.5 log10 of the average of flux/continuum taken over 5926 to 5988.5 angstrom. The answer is 0.14 mag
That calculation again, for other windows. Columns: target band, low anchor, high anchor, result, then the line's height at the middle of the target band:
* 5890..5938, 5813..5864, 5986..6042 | 0.26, 29.3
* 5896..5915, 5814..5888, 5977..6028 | 0.25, 28.1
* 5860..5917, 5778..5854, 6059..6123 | 0.33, 30.5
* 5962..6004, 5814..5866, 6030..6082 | 0.09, 30.4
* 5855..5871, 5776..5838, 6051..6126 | 0.14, 30.6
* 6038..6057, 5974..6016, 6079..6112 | -0.04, 29.9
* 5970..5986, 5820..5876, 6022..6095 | 0.10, 30.1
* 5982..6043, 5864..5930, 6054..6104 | -0.05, 28.2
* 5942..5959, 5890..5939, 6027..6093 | -0.07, 25.1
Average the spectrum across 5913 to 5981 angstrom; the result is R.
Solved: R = 26.5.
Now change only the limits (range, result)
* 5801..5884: 28.7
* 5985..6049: 29.7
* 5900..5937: 25.1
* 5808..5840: 30.1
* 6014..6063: 30.5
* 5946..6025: 28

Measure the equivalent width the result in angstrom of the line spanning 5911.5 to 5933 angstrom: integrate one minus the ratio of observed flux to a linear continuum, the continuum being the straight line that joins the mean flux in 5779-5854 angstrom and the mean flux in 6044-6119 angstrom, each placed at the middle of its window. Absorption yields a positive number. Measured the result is 3.5 angstrom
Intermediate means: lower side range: 30.3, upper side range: 31.2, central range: 25.7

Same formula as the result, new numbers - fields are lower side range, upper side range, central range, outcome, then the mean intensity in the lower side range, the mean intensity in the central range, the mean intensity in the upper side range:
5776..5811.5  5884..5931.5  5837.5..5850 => -1.2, 30.9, 29.5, 21.7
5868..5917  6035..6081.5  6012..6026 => -0.2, 21.8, 29.5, 31.2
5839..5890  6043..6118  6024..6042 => -0.3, 26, 30.5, 31.2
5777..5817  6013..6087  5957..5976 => 2.6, 30.9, 26.7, 30.9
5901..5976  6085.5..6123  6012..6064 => -2.8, 26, 30.5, 30.8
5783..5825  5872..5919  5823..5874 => -4.3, 30.8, 28.5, 21.6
